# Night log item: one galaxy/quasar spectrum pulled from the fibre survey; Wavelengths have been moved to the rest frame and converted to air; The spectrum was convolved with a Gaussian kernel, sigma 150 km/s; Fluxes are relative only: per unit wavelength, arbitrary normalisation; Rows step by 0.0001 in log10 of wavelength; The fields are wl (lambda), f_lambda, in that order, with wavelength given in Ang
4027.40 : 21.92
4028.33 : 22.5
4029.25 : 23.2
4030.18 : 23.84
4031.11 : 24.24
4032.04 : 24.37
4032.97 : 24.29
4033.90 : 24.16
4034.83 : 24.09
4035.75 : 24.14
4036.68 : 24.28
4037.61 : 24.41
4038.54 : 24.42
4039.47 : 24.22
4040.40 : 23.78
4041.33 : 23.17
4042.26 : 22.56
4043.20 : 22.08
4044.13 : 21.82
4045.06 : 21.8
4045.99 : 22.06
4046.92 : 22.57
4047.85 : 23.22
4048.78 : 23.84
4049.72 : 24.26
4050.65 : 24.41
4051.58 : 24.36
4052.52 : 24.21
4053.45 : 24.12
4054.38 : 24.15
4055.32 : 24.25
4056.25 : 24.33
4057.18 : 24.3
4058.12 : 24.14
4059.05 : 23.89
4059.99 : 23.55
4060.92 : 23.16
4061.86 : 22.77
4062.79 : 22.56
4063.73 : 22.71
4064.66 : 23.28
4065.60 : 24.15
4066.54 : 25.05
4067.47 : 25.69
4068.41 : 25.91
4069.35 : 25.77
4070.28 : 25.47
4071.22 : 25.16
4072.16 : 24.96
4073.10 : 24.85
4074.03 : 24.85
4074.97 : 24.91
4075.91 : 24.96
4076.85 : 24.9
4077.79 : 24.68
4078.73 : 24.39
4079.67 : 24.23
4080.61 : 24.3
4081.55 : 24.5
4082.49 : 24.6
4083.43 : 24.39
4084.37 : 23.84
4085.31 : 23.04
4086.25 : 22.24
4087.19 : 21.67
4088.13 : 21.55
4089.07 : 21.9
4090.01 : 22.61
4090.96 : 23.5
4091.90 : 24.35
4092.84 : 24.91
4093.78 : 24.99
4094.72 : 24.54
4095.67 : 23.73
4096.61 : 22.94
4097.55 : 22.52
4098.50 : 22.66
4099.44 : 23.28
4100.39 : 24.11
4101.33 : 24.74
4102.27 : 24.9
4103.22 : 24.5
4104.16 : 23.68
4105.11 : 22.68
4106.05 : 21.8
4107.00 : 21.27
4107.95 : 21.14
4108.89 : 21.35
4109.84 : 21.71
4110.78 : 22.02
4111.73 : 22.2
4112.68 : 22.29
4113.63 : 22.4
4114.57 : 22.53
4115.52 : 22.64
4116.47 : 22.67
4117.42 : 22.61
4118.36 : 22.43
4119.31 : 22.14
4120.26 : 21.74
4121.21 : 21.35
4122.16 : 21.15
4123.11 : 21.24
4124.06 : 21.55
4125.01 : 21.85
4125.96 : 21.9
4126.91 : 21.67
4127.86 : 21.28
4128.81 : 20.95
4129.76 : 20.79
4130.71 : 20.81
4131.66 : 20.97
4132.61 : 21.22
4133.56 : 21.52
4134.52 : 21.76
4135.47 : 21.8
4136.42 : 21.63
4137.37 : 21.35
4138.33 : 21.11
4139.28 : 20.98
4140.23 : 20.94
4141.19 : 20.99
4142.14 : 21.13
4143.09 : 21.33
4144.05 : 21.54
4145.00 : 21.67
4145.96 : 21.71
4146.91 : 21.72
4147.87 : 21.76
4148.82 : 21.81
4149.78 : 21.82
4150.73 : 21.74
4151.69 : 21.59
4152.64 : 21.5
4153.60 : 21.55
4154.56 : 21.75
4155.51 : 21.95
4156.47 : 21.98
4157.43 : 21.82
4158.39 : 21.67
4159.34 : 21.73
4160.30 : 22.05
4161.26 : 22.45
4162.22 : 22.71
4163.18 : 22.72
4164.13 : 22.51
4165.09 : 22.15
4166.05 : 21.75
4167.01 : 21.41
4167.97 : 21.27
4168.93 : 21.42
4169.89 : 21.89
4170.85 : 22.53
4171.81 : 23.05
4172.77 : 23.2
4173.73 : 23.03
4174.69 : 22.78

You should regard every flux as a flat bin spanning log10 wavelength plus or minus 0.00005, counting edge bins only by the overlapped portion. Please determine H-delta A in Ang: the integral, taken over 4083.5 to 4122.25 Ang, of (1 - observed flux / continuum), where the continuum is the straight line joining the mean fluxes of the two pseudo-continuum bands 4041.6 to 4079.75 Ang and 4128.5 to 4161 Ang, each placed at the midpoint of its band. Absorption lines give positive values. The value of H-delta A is -0.1 Ang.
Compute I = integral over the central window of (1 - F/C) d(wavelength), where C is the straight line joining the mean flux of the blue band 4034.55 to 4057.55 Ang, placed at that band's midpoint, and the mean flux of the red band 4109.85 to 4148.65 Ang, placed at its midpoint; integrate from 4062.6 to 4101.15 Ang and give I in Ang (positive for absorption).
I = -2.1 Ang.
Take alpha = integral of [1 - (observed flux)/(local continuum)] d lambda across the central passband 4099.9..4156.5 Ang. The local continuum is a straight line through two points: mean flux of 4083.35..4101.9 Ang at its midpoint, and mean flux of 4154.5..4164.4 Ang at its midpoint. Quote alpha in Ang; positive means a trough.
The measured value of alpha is 2.1 Ang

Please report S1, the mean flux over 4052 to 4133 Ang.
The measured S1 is 23.2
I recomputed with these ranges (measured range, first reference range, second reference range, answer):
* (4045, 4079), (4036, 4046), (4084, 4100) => -1.4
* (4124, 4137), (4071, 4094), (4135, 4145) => 0.2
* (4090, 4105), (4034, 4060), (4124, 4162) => -0.9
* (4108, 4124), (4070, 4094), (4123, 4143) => 0.2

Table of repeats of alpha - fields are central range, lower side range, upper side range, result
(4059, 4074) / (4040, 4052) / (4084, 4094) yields -0.8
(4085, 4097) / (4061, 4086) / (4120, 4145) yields 0.1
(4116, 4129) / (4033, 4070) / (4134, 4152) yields 0.1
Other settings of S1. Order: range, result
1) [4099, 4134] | 22.1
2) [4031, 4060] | 23.7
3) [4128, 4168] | 21.6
